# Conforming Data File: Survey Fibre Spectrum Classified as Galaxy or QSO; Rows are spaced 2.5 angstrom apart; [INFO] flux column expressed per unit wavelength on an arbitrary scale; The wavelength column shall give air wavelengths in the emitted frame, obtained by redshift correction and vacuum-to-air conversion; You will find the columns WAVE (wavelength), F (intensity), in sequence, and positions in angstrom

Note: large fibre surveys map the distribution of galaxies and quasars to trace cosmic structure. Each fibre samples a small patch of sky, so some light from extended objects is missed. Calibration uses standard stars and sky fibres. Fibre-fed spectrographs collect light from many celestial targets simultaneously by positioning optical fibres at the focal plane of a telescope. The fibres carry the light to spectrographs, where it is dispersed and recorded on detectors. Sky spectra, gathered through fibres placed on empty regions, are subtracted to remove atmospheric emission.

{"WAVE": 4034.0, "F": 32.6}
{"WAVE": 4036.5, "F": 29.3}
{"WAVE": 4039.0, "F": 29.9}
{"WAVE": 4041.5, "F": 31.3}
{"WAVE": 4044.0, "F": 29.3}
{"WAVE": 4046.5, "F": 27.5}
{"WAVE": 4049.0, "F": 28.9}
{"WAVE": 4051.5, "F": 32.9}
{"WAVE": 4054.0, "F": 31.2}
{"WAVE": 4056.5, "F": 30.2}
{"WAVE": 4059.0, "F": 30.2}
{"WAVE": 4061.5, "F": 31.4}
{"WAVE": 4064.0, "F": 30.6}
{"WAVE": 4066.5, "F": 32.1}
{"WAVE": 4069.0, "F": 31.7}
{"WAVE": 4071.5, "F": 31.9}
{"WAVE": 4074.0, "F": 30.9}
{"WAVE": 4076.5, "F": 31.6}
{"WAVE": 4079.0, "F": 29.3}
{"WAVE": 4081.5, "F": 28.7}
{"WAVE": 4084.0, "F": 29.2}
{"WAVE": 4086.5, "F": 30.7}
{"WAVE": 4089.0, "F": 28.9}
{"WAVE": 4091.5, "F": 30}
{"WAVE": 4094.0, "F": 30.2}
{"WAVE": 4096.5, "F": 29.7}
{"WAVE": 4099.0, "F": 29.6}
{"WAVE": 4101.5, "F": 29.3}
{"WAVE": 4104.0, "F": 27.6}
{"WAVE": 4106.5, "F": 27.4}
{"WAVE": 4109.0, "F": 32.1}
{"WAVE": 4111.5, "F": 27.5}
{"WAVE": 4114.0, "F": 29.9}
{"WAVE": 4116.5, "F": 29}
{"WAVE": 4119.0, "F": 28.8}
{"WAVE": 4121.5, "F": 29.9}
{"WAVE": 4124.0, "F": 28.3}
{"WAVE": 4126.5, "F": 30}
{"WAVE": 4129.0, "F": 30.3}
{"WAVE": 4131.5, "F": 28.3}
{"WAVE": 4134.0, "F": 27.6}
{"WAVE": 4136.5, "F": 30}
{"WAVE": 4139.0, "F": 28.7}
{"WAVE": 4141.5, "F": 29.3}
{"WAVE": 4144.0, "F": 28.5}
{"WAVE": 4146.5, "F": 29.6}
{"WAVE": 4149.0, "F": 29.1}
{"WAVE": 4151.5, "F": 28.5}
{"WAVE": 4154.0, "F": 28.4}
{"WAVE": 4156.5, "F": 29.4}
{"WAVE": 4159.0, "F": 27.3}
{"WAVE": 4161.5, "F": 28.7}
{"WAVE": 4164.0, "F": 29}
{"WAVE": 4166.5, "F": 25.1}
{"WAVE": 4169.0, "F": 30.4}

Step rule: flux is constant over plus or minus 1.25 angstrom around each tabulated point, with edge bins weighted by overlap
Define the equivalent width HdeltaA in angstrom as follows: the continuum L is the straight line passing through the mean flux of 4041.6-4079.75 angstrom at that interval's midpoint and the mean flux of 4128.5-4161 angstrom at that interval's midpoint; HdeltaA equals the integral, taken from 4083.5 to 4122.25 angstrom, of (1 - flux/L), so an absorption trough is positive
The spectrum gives 0.50 angstrom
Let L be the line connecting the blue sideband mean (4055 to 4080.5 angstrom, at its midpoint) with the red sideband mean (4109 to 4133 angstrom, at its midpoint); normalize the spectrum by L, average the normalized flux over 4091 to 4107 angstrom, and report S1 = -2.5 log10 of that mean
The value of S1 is 0.03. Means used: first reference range 31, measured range 29.2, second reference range 29.3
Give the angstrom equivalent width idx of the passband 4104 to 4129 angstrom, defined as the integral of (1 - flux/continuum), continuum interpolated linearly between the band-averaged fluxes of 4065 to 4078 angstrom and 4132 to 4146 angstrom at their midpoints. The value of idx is 0.5 angstrom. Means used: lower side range 31.6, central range 29.2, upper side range 28.8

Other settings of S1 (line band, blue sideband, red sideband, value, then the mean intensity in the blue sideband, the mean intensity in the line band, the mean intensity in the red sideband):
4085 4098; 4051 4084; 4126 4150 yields 0.01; 30.9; 29.9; 29.1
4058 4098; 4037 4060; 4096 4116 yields -0.03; 30.1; 30.4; 29.1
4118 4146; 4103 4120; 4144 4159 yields -0.01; 28.9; 29.1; 28.8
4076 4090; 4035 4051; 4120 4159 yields -0.01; 29.6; 29.6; 29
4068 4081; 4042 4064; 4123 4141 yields -0.04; 30.3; 30.9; 29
